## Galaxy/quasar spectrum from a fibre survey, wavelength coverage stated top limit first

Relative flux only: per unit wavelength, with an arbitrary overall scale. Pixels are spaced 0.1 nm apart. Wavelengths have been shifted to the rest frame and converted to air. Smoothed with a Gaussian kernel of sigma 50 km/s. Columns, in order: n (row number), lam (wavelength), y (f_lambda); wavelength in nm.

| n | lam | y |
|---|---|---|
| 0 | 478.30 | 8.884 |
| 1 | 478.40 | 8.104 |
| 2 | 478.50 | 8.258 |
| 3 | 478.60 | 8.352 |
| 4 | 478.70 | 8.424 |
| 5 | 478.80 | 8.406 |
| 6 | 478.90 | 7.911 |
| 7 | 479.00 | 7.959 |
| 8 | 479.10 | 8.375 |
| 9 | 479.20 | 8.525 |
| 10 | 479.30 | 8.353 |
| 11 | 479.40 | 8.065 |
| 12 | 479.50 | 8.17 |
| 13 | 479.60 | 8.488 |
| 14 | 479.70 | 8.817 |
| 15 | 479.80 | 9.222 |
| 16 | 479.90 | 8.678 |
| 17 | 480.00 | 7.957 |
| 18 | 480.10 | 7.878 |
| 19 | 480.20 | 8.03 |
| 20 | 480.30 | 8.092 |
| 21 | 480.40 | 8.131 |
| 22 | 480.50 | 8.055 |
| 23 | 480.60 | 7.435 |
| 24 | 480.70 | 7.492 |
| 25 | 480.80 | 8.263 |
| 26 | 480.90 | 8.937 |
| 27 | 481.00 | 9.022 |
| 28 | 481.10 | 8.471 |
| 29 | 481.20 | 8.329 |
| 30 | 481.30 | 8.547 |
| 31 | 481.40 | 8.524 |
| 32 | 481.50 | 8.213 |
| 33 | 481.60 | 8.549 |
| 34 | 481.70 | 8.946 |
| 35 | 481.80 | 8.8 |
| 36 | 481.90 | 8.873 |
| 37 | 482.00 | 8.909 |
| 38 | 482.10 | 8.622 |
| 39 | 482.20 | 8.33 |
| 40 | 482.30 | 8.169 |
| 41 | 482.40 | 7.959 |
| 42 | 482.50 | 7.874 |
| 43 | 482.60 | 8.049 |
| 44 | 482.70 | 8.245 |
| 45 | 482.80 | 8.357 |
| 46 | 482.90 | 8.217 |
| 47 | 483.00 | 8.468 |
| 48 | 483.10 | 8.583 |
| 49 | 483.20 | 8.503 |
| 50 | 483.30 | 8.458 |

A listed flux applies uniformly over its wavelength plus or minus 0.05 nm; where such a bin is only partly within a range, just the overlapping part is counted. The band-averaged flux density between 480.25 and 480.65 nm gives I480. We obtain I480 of 7.93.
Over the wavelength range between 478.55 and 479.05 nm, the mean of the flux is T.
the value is 8.21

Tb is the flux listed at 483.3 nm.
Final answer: 8.458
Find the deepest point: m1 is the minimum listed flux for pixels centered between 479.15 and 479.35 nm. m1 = 8.353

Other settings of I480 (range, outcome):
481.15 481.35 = 8.44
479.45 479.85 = 8.67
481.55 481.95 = 8.79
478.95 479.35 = 8.3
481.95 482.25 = 8.62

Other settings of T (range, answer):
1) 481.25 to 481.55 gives 8.43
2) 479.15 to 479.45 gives 8.31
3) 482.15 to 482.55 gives 8.08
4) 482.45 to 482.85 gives 8.13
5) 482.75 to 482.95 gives 8.29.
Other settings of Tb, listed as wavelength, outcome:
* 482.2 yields 8.33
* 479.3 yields 8.353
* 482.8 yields 8.357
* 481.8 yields 8.8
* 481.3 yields 8.547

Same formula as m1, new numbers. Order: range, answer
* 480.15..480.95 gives 7.435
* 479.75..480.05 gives 7.957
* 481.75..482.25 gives 8.33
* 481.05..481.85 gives 8.213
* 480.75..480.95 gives 8.263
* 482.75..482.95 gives 8.217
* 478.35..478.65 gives 8.104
